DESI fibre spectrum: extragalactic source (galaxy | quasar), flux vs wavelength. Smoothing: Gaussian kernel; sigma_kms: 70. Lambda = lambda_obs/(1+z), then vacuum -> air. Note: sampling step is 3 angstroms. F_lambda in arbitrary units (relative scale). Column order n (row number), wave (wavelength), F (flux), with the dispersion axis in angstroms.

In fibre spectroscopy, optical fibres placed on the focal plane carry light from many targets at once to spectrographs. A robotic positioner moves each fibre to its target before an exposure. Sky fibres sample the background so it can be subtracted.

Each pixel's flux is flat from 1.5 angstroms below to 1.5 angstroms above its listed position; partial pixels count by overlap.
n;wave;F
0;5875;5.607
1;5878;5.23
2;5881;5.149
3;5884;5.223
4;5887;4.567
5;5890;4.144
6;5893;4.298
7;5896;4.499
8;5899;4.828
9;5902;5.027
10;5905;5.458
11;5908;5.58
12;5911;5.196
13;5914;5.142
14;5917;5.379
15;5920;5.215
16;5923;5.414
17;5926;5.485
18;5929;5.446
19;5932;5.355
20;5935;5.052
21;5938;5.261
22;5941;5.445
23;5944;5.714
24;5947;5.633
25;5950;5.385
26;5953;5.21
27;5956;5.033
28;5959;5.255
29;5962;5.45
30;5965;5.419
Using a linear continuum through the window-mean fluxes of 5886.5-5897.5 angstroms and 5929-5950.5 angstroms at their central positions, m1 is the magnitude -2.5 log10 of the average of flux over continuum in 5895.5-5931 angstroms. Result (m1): -0.09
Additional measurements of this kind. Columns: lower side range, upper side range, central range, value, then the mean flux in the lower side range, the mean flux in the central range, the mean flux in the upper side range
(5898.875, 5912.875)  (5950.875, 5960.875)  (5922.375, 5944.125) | -0.03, 5.25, 5.38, 5.19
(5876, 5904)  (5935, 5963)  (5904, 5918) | -0.07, 4.8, 5.35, 5.36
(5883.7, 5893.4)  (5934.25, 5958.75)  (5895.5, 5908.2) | -0.08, 4.51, 5.07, 5.35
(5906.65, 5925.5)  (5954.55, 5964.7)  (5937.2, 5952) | -0.04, 5.33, 5.49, 5.27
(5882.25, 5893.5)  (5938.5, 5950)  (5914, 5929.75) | -0.04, 4.59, 5.36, 5.54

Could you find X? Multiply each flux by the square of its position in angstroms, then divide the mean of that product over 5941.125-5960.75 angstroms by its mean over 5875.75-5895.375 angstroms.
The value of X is 1.1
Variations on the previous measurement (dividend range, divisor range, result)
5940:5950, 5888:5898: 1.30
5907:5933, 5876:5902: 1.13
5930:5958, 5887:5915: 1.11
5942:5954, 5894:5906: 1.14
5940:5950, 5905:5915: 1.06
